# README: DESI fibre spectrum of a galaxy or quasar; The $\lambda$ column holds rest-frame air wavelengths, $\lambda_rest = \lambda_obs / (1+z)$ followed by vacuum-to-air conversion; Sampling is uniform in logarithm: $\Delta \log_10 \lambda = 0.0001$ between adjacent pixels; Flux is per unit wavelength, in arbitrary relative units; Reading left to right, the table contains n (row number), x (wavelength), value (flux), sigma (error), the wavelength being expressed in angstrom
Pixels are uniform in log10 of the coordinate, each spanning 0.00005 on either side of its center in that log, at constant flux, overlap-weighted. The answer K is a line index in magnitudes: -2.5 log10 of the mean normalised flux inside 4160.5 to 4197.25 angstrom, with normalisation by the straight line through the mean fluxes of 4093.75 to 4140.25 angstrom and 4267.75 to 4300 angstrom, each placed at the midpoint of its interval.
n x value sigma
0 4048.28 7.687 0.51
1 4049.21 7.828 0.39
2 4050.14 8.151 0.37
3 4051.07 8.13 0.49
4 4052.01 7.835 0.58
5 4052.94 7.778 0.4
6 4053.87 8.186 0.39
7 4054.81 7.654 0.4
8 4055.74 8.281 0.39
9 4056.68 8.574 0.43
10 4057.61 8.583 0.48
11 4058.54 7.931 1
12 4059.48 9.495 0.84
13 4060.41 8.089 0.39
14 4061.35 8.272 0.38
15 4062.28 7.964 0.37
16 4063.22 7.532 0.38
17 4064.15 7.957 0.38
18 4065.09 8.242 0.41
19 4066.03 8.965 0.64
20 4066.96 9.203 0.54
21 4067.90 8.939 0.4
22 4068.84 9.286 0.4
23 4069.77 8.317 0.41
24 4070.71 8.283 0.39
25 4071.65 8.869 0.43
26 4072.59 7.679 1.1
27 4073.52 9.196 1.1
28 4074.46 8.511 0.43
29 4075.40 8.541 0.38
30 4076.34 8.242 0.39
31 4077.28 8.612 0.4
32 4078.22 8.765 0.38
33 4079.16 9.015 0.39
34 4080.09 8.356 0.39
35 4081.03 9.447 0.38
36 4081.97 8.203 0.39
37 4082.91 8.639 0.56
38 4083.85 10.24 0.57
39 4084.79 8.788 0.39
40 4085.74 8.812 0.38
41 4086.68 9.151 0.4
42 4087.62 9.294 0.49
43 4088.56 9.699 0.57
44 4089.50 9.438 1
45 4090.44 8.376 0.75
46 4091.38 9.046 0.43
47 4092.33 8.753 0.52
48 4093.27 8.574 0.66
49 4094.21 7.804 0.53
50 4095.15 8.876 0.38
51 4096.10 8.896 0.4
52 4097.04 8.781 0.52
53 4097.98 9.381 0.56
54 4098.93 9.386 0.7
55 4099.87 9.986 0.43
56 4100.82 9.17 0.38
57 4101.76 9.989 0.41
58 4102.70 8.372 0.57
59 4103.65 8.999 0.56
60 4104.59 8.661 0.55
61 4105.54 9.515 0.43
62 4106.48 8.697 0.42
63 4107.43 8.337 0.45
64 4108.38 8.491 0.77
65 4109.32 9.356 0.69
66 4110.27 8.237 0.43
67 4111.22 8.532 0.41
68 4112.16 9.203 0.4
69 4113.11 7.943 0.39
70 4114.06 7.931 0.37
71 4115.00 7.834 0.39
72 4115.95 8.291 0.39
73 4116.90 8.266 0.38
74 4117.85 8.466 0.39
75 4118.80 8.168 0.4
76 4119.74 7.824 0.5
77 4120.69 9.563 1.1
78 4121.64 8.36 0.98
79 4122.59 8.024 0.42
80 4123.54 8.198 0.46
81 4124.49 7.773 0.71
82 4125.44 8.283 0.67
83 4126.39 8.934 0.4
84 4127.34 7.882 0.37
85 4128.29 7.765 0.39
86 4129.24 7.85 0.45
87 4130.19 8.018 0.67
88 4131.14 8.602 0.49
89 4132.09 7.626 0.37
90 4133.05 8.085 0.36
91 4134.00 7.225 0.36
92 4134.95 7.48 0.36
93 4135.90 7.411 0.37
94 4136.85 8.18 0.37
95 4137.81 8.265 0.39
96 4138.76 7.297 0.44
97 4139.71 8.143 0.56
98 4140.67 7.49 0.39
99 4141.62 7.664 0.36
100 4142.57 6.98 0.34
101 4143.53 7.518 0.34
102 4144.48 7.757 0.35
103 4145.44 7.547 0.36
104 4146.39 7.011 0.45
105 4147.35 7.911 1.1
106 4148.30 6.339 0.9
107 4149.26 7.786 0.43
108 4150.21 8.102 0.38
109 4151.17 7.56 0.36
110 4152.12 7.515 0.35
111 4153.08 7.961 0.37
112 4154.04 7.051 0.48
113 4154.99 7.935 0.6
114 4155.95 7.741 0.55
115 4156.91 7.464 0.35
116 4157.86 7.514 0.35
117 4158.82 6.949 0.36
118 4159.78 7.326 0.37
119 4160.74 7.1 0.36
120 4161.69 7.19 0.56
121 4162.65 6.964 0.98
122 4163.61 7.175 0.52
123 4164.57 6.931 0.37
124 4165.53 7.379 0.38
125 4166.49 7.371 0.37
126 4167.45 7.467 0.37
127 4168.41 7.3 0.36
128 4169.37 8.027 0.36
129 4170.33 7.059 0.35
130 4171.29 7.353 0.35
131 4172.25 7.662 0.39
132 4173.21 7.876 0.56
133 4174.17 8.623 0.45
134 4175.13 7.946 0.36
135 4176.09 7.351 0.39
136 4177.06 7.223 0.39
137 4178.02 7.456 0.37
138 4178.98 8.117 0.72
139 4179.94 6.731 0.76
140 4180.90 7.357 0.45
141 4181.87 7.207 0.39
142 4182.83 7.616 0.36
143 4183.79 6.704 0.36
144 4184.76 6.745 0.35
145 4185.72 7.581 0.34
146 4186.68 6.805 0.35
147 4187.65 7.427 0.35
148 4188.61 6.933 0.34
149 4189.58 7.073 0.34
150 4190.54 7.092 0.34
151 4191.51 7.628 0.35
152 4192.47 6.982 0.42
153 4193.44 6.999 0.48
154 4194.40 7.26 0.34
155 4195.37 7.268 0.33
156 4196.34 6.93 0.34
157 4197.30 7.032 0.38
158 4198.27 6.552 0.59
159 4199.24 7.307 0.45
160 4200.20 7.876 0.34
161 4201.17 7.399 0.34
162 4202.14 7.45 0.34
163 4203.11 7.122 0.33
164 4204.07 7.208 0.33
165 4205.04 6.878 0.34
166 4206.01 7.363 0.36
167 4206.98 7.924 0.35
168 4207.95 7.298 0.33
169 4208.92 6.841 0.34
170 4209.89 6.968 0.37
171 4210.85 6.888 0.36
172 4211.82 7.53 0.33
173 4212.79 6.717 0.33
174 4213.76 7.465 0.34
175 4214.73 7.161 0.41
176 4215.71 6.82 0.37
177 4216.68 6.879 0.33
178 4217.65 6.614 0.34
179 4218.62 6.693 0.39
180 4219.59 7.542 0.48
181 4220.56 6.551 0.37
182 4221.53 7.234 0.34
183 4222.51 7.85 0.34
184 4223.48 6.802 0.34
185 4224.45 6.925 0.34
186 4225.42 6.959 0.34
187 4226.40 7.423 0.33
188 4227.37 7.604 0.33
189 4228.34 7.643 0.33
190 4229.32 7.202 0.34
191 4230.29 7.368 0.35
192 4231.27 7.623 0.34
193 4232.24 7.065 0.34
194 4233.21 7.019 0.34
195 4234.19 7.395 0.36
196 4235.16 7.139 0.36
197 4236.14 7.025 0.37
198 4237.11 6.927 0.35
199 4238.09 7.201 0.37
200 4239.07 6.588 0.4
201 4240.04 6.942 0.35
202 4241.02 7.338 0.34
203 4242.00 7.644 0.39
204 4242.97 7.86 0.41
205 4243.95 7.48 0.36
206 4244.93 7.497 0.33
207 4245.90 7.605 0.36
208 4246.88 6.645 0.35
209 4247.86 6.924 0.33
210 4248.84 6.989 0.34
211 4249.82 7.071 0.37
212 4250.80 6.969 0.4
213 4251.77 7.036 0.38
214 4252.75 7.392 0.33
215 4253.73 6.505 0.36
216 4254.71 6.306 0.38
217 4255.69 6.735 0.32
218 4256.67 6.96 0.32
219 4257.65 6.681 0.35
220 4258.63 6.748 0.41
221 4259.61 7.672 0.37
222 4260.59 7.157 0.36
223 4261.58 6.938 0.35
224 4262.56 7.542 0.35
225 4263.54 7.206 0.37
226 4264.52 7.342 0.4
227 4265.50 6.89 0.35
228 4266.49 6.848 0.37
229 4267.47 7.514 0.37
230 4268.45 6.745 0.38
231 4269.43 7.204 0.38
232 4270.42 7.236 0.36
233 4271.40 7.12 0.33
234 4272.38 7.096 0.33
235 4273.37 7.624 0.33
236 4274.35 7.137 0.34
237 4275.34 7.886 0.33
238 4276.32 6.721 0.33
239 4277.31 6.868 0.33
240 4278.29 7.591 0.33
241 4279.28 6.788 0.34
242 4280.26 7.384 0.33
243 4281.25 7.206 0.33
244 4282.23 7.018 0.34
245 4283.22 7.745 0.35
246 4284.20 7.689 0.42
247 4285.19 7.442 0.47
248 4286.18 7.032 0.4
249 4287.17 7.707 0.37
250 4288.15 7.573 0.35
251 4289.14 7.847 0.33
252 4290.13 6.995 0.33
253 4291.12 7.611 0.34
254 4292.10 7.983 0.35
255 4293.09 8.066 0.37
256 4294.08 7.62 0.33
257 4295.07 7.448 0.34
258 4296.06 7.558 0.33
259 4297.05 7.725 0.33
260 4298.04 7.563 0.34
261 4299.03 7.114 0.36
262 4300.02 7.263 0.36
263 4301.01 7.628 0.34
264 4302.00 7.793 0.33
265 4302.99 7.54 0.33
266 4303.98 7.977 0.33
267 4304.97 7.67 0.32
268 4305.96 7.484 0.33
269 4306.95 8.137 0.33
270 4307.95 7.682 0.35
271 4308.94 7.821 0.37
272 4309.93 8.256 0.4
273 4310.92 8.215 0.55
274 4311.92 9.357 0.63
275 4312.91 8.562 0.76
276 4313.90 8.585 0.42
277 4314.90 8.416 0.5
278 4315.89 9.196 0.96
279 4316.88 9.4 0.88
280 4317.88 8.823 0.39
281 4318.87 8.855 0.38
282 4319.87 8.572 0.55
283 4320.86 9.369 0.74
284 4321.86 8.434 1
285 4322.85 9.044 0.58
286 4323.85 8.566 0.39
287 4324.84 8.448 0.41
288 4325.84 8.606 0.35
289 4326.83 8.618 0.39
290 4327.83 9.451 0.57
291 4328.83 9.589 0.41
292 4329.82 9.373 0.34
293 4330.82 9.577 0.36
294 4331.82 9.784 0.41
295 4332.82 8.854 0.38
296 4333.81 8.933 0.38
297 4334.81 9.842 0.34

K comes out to 0.102 mag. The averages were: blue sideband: 8.41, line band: 7.31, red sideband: 7.39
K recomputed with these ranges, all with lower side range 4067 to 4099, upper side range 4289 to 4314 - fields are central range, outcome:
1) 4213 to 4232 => 0.144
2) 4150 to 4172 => 0.146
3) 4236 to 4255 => 0.138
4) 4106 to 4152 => 0.080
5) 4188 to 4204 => 0.157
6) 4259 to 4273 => 0.115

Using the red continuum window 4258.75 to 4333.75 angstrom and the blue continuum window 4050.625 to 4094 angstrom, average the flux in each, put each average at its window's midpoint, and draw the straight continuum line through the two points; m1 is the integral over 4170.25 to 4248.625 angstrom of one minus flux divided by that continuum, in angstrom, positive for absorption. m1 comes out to 9.0 angstrom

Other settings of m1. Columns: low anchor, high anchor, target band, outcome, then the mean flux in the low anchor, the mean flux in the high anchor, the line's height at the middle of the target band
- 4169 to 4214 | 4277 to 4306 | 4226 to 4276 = 1.68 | 7.29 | 7.5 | 7.42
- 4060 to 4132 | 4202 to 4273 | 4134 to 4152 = 1.24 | 8.63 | 7.13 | 8.13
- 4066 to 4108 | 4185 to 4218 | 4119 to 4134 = 0.25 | 8.89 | 7.15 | 8.29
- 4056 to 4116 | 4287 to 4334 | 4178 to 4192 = 2.16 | 8.73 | 8.31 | 8.54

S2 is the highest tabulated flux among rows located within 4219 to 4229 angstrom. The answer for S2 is 7.85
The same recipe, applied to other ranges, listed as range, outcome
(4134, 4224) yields 8.623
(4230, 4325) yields 9.4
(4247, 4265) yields 7.672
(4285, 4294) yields 8.066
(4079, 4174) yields 10.24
